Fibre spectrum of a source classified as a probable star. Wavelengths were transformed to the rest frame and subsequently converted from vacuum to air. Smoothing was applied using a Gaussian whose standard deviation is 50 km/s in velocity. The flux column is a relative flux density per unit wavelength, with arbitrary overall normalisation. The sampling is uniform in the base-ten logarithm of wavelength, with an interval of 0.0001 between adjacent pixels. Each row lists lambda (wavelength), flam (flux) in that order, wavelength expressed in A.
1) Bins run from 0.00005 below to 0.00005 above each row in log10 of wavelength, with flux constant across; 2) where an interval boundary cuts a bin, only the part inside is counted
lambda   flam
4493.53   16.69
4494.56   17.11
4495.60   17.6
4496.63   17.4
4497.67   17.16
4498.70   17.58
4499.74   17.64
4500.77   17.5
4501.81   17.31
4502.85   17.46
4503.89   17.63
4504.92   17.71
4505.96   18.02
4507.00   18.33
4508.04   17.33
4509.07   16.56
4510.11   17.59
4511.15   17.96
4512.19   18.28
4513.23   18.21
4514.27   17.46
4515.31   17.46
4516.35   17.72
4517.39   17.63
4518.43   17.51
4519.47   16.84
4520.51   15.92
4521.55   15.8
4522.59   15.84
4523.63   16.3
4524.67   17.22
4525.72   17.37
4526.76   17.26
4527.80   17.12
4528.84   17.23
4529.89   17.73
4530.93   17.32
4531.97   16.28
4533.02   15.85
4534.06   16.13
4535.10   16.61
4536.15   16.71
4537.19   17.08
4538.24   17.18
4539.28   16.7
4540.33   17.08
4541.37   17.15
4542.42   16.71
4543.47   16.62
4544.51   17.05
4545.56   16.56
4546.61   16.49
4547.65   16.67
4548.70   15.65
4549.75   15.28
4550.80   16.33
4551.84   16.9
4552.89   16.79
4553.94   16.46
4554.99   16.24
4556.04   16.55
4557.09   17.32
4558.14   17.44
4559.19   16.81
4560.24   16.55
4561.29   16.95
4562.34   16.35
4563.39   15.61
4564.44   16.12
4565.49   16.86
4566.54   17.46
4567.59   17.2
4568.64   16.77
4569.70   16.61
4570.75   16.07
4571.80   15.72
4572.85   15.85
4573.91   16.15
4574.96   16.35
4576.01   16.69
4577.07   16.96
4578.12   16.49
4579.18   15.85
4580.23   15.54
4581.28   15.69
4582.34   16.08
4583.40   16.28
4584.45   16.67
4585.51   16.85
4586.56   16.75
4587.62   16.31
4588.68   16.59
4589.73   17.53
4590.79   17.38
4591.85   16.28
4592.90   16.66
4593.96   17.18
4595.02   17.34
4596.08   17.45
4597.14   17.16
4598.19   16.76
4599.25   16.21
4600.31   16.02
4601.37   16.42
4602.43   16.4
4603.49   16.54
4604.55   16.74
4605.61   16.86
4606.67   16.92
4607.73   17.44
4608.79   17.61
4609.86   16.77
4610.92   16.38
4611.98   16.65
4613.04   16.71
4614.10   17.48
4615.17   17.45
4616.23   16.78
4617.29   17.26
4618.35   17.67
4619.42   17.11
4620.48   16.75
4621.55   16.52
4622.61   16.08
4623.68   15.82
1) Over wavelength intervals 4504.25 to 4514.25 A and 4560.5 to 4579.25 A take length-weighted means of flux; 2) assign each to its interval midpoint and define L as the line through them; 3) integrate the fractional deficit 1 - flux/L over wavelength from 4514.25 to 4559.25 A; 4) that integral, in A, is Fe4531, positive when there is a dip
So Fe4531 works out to 1.04 A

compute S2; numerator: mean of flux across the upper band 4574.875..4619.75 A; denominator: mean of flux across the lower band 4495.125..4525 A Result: 0.97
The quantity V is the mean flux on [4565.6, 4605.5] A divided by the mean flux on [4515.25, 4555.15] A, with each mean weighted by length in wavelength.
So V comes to 0.99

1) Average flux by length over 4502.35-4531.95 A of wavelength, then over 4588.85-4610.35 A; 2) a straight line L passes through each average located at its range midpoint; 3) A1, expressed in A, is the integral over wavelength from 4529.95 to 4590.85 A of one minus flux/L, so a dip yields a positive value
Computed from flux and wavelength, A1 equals 1.9 A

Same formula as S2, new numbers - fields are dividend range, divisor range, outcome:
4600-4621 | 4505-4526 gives 0.98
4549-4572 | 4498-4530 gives 0.96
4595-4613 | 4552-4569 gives 1.00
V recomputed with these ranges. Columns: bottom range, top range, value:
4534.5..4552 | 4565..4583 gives 0.98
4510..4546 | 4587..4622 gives 0.99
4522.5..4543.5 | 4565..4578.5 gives 0.98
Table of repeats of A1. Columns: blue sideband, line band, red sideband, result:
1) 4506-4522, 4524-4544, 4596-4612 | 0.4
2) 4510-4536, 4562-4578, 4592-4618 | 0.5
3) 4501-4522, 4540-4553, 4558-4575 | 0.2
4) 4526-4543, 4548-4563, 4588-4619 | 0.3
